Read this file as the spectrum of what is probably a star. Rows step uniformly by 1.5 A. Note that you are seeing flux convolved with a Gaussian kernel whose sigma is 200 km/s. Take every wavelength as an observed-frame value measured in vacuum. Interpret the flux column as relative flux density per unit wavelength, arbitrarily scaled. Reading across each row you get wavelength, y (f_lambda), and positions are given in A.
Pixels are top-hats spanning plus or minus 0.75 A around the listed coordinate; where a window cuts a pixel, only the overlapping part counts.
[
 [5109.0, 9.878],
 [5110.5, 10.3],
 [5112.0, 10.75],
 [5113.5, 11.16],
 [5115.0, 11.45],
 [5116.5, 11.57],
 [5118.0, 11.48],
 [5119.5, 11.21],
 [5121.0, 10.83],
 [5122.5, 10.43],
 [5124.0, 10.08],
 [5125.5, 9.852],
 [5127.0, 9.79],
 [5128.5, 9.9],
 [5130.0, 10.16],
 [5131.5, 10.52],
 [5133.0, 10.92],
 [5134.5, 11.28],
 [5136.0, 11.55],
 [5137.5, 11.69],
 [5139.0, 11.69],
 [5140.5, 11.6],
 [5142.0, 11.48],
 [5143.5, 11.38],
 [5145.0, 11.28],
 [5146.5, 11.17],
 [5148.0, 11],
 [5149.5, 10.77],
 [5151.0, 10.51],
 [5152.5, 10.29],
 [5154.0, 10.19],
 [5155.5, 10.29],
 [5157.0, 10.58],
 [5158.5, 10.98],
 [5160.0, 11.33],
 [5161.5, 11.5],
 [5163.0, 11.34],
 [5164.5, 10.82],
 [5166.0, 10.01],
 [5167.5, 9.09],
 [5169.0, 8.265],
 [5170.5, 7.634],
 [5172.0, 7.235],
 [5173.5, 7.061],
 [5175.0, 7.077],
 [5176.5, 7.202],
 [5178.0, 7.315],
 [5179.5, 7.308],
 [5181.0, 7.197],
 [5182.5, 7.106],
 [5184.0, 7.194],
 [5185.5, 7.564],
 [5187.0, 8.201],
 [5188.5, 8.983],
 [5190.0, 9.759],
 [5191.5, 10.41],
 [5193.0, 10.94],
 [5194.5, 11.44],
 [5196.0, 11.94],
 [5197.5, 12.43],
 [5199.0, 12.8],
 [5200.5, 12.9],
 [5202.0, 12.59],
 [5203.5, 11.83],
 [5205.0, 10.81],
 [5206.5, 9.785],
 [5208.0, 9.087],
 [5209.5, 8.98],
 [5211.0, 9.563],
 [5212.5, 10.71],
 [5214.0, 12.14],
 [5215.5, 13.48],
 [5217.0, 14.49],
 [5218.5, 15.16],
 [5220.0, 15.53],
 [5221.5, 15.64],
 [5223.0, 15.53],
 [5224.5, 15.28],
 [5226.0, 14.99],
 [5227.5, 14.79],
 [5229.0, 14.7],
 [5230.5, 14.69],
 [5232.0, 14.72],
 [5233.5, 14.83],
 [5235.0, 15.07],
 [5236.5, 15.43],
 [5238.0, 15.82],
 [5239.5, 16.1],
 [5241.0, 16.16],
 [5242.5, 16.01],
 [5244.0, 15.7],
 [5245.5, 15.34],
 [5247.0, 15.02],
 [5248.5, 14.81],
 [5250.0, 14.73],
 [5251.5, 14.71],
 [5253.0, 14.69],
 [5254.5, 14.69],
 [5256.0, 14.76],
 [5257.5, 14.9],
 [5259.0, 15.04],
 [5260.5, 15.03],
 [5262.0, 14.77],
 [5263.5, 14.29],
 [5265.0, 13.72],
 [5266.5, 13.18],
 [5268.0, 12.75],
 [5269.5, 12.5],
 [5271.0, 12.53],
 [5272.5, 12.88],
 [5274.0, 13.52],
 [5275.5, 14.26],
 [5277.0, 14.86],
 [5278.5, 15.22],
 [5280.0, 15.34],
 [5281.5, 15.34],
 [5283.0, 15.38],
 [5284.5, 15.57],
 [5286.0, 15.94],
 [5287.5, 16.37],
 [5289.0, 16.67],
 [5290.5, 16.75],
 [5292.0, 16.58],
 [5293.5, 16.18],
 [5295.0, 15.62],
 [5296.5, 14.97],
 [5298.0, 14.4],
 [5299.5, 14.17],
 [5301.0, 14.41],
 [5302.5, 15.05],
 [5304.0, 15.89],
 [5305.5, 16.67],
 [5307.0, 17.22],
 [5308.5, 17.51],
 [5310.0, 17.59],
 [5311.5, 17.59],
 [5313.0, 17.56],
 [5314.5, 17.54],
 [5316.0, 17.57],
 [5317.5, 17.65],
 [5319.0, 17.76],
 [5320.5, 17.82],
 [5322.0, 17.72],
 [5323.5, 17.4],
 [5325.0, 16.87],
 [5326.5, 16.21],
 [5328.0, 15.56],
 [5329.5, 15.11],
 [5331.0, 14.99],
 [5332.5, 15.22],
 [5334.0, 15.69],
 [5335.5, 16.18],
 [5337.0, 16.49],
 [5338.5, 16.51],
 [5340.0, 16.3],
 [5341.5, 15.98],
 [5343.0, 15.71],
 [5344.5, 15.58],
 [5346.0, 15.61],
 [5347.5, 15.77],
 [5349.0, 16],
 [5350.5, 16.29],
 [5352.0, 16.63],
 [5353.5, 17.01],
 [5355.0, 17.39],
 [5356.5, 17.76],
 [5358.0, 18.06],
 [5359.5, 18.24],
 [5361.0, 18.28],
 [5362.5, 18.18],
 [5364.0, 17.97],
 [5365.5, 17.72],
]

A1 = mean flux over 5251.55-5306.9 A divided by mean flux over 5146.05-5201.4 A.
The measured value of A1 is 1.54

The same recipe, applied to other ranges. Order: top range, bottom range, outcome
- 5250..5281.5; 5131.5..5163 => 1.29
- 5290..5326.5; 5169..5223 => 1.61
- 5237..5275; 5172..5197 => 1.70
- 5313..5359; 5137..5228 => 1.54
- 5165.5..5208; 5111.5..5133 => 0.88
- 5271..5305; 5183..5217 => 1.42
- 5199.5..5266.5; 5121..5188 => 1.44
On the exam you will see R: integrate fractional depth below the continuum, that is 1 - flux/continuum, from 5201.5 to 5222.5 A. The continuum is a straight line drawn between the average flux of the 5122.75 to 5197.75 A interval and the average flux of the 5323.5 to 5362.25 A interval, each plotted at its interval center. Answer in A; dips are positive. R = -0.70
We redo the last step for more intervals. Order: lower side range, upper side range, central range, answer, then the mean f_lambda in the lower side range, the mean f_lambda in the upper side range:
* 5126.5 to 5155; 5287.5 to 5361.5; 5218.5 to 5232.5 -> -1.70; 10.9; 16.5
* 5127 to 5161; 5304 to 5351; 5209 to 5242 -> -2.14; 10.9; 16.6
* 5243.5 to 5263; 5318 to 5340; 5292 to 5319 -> -0.72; 14.9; 16.4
